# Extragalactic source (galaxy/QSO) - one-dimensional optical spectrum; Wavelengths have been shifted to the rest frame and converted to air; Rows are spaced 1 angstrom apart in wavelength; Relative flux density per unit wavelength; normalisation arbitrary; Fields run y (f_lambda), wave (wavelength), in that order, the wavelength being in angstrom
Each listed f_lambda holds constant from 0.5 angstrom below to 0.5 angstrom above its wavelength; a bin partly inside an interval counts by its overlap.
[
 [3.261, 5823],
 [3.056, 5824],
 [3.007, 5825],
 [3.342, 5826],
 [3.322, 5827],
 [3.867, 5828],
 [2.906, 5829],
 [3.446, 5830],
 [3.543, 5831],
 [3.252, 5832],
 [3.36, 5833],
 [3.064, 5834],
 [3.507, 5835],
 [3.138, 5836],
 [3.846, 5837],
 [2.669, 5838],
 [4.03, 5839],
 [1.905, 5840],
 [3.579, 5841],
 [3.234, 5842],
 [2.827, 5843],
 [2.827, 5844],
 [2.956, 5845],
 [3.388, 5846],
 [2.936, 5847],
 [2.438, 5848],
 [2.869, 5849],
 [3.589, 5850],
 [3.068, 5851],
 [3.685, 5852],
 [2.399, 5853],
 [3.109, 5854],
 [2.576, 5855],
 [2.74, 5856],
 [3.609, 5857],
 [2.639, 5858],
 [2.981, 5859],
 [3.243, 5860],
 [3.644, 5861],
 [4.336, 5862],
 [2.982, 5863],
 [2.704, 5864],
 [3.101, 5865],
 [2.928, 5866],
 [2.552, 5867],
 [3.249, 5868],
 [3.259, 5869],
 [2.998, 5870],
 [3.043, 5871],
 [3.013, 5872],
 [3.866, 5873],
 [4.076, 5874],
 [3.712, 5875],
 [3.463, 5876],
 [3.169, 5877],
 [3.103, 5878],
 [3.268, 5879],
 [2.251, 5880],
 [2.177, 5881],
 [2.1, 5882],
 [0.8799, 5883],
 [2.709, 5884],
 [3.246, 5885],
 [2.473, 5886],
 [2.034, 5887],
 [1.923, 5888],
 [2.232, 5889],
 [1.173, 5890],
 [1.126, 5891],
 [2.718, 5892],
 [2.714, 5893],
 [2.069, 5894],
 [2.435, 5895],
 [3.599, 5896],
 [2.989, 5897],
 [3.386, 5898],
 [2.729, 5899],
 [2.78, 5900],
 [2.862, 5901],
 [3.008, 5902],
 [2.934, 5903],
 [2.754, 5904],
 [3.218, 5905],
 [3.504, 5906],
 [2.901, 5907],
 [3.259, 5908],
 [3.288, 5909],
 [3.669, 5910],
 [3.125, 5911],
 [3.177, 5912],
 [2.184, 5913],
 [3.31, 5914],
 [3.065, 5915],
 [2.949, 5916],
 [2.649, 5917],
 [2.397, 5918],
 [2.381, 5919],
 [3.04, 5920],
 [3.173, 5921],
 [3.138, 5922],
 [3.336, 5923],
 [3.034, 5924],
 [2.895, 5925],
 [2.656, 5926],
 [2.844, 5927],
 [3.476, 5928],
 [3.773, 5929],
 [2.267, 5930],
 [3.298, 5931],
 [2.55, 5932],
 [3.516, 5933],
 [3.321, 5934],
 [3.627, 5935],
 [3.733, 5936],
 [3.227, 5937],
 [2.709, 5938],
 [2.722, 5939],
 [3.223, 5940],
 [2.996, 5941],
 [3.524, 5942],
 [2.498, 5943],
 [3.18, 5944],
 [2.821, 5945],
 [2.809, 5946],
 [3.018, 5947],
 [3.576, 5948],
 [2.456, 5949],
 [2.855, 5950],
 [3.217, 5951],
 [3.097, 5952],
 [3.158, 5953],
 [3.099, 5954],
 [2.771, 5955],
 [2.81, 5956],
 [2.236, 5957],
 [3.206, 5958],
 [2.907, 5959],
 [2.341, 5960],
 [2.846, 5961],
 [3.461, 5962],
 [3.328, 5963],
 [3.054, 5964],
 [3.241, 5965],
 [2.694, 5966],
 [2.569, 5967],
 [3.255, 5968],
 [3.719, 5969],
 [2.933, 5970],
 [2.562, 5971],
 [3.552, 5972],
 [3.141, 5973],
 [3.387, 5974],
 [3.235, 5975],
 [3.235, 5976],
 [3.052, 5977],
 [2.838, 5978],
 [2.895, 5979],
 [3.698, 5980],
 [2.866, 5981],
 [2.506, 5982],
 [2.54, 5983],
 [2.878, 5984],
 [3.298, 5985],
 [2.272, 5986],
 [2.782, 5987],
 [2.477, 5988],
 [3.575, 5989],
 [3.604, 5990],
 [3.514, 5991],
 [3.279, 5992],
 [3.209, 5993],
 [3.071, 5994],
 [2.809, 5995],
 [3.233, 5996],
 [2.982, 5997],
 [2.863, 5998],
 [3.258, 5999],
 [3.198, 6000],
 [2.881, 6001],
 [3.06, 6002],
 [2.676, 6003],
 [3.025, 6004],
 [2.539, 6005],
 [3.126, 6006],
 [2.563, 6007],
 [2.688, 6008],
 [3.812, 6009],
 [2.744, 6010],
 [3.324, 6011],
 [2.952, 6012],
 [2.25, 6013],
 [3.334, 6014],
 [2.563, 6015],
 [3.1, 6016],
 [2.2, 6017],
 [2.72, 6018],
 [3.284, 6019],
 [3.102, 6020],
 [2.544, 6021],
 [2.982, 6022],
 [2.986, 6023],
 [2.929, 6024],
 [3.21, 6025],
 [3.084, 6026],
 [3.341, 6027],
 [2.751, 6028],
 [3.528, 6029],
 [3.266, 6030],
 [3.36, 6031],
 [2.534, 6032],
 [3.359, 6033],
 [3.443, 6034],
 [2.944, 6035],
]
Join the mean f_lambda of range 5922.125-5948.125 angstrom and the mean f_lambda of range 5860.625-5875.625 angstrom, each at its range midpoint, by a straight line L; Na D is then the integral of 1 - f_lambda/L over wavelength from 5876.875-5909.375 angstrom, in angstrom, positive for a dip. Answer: 6.0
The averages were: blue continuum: 3.3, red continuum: 3.09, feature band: 2.63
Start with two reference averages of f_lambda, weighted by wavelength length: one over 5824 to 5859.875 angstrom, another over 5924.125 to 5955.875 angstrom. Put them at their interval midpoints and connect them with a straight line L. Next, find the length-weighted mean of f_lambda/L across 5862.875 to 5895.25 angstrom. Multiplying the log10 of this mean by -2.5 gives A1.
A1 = 0.16 mag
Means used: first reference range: 3.13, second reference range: 3.06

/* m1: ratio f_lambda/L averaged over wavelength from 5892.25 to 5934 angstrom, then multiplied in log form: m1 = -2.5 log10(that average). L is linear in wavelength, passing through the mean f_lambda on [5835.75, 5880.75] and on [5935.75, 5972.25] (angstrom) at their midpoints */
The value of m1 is 0.02 mag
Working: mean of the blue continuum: 3.13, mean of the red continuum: 3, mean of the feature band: 2.99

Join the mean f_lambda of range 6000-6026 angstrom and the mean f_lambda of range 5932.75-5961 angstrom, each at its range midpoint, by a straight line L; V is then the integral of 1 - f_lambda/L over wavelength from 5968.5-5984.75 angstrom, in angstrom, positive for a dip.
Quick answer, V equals -0.54 angstrom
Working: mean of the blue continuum 3.02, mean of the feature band 3.07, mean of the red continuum 2.91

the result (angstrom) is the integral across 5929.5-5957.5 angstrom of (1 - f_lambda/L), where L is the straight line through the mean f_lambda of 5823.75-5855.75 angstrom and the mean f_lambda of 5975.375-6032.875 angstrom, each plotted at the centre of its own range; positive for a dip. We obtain 0.35 angstrom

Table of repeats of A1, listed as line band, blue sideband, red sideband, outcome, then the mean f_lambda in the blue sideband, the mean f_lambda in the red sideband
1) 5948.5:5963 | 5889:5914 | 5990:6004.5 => 0.03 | 2.81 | 3.09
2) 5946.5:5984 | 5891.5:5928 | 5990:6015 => -0.01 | 2.96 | 3.02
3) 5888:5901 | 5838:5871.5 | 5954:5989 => 0.22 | 3.07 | 2.97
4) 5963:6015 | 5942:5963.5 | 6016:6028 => -0.03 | 2.95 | 2.94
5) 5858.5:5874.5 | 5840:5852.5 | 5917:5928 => -0.08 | 3.07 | 2.91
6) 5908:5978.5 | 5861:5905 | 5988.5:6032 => -0.05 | 2.81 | 3.03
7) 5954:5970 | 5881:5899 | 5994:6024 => -0.10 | 2.35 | 2.93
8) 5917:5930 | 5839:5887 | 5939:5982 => 0.02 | 3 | 3.02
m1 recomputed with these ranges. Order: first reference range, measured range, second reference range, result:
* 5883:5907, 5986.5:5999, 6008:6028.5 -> -0.09 mag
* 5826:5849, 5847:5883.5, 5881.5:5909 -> -0.04 mag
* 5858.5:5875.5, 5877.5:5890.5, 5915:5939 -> 0.37 mag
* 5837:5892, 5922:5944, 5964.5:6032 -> -0.05 mag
